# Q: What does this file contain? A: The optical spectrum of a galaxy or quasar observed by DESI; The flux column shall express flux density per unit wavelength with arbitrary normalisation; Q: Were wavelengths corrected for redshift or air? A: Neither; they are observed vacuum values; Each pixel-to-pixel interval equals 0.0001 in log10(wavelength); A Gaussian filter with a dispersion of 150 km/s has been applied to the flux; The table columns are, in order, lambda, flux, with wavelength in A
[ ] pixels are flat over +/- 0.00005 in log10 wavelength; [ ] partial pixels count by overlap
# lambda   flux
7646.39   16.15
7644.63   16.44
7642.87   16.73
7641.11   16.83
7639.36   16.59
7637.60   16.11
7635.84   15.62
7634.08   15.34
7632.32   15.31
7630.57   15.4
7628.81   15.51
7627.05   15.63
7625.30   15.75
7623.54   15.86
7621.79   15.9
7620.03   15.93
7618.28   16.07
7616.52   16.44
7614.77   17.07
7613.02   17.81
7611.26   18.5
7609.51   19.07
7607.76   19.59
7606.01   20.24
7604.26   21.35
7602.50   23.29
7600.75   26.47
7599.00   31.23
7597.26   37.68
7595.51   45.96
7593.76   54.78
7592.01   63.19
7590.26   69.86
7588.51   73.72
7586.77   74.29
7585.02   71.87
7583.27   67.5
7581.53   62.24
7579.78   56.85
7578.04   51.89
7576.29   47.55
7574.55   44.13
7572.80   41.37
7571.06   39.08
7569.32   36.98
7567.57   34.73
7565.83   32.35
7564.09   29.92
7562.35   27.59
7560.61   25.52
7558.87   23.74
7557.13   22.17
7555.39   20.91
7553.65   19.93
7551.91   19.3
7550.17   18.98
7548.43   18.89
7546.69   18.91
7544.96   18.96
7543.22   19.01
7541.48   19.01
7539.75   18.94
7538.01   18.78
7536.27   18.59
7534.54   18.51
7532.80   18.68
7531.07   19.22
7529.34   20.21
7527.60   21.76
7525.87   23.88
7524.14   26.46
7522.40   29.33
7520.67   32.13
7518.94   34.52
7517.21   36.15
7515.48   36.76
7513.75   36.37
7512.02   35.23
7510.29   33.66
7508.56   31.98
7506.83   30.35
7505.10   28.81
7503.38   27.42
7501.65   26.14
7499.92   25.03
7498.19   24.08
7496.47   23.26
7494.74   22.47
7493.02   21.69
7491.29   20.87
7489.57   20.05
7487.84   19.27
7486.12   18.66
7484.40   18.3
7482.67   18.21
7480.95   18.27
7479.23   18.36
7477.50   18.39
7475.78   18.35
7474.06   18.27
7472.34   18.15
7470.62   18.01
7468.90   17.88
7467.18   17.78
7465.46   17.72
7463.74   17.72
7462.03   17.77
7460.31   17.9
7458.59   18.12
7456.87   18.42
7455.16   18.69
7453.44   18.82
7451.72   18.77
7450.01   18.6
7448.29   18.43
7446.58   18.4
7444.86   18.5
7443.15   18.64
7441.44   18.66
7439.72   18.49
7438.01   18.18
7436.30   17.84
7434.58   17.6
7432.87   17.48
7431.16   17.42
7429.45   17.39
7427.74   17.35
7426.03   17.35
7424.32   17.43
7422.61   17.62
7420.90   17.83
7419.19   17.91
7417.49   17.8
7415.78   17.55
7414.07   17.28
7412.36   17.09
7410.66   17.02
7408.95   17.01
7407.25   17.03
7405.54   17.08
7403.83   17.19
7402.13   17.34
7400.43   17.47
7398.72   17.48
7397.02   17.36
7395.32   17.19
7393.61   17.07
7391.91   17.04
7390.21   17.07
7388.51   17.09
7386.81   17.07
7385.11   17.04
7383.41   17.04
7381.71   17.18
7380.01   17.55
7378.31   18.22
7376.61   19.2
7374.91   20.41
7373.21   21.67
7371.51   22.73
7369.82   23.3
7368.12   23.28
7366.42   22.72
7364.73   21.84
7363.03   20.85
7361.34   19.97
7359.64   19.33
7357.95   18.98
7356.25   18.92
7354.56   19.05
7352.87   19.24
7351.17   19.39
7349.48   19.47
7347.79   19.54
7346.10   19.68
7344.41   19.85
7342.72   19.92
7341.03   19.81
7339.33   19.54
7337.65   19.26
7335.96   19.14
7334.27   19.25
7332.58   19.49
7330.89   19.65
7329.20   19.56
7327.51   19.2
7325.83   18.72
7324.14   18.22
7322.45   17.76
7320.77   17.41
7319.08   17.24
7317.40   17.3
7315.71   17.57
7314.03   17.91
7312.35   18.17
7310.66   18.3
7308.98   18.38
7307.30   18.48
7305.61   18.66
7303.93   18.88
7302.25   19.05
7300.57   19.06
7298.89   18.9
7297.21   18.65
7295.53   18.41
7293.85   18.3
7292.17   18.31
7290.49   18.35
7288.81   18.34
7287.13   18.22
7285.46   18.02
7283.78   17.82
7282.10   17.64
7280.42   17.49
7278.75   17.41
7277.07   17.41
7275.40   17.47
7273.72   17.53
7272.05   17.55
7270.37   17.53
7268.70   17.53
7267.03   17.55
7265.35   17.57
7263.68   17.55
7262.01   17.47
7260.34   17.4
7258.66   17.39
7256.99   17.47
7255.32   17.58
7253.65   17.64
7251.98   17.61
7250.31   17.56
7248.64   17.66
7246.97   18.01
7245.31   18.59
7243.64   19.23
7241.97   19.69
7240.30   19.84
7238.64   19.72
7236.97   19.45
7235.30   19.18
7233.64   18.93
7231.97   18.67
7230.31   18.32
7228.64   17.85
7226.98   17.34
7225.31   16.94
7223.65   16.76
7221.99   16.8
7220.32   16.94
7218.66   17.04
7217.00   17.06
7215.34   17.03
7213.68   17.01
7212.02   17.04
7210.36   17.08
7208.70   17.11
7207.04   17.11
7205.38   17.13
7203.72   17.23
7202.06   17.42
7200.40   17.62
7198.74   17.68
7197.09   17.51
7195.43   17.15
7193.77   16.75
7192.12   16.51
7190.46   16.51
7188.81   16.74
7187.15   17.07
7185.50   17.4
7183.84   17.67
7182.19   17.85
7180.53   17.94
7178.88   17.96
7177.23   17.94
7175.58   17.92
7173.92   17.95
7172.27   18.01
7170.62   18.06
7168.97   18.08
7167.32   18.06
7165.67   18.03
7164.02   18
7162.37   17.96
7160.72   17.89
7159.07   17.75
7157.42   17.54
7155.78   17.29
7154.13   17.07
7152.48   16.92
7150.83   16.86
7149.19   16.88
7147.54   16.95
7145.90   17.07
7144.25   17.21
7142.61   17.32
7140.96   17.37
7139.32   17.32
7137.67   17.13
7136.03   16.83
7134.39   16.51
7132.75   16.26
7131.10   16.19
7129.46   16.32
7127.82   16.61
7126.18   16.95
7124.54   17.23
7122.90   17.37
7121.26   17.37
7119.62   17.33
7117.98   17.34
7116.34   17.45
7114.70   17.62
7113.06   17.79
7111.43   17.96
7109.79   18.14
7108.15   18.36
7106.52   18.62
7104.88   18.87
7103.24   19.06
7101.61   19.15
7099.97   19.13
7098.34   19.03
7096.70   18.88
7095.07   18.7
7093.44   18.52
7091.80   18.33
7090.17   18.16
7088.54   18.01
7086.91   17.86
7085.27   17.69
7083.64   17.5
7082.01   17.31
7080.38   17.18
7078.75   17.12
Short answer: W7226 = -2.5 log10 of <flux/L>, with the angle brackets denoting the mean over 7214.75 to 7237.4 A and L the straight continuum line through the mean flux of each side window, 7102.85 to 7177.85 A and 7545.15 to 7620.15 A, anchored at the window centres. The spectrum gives 0.18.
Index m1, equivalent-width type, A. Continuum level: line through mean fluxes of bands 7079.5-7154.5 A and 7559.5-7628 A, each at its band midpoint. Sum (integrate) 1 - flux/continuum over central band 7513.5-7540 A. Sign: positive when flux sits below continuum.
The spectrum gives 6.3 A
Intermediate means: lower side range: 17.6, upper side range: 36.2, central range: 25.5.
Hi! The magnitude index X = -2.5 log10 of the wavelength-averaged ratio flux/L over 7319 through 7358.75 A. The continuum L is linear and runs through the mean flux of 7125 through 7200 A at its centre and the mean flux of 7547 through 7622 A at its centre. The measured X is 0.28 mag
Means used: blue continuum 17.3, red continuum 35.2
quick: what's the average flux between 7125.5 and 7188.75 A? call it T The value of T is 17.4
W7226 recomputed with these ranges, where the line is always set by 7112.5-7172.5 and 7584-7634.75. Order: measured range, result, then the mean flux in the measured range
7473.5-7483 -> 0.41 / 18.3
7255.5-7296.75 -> 0.19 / 17.7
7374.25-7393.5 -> 0.34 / 17.7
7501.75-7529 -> -0.11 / 30.6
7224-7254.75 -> 0.09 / 18.4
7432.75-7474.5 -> 0.39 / 18.2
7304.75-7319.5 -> 0.22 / 18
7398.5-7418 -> 0.39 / 17.3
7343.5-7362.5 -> 0.19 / 19.4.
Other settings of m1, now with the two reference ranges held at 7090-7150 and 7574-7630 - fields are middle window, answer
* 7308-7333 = 6.9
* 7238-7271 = 6.9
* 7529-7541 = 5.2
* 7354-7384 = 7.8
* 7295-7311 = 3.9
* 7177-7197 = 2.9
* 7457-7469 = 5.0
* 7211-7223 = 2.5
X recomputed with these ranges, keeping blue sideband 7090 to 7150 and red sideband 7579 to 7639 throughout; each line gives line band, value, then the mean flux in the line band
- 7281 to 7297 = 0.24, 18.2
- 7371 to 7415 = 0.40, 17.8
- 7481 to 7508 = 0.24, 22.9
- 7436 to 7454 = 0.42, 18.5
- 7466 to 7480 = 0.47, 18.1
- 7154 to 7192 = 0.09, 17.7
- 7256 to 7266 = 0.24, 17.5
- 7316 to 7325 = 0.32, 17.6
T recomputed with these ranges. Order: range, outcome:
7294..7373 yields 19.4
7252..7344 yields 18.2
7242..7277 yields 17.7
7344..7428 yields 18.6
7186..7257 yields 17.7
